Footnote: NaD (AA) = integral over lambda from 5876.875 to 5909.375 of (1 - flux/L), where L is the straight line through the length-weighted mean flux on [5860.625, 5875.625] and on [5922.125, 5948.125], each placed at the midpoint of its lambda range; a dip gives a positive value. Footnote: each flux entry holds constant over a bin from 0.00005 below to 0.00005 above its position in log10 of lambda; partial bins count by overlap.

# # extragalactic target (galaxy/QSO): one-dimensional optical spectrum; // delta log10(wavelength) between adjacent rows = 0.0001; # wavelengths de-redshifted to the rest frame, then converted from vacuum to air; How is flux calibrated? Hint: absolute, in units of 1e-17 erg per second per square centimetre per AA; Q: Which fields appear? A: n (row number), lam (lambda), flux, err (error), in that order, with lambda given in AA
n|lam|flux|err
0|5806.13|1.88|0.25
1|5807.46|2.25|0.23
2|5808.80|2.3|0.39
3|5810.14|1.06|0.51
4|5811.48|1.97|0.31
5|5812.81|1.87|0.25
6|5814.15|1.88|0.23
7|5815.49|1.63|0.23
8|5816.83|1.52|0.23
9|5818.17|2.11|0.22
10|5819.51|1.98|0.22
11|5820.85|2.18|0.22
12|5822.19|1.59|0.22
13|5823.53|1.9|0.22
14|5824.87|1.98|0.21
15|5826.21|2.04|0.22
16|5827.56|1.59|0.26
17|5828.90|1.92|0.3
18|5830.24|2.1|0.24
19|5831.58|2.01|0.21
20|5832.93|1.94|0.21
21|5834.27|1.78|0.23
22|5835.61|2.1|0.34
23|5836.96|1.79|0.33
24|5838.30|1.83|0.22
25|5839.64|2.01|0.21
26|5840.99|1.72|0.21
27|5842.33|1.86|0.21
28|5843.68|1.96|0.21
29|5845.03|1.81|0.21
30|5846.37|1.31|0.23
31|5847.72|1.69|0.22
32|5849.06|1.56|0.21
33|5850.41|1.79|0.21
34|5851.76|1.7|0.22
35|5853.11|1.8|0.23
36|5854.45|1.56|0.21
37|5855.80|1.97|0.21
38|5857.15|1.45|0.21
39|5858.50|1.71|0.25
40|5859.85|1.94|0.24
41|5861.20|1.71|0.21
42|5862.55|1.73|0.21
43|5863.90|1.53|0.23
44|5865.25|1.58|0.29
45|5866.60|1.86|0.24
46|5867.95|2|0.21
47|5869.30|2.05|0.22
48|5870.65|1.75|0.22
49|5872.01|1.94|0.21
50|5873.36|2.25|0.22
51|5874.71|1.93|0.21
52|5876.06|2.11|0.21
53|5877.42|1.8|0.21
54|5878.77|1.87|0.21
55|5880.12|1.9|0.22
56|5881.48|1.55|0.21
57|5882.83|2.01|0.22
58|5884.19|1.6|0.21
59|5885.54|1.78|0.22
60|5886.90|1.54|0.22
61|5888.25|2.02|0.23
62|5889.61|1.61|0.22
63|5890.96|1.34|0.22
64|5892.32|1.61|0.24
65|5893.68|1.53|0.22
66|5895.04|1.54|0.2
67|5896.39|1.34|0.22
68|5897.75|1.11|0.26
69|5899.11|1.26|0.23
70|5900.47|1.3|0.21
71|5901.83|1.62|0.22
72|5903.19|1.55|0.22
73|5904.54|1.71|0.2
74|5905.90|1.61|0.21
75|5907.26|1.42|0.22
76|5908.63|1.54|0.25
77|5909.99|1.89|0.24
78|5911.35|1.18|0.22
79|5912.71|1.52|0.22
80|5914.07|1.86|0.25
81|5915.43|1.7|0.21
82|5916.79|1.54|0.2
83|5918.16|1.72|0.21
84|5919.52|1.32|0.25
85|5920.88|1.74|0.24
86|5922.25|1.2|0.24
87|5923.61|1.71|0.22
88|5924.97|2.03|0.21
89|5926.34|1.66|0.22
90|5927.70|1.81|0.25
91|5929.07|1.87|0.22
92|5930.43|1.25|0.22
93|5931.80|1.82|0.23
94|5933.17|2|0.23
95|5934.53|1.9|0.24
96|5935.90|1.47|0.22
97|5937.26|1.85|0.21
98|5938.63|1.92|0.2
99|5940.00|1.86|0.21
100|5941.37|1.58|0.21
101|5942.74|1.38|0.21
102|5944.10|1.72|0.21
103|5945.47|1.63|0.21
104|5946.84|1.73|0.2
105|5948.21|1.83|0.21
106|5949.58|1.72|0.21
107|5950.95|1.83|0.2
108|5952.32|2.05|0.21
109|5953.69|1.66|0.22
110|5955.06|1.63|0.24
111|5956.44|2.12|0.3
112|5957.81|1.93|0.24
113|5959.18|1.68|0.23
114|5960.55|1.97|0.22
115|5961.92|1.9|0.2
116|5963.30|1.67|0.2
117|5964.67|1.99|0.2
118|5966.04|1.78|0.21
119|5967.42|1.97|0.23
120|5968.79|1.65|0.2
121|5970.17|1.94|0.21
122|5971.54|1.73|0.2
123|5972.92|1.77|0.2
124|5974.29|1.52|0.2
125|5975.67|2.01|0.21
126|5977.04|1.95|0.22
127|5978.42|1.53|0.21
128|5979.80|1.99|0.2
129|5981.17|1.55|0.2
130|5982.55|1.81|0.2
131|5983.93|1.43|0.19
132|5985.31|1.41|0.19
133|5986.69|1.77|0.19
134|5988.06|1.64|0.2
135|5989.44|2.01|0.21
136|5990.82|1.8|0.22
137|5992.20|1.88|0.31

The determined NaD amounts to 3.9 AA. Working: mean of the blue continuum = 1.85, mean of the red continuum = 1.72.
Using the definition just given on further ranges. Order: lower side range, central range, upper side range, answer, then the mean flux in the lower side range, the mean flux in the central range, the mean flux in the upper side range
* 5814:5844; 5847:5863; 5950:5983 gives 1.3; 1.89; 1.72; 1.82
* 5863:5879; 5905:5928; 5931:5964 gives 2.7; 1.89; 1.61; 1.78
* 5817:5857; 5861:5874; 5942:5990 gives -0.2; 1.84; 1.84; 1.77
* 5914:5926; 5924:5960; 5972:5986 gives -2.3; 1.64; 1.77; 1.7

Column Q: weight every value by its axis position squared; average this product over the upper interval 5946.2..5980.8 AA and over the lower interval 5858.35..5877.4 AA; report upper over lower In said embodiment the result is 1.01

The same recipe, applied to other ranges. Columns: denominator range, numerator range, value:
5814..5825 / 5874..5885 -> 1.02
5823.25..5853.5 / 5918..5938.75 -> 0.96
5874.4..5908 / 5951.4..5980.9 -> 1.15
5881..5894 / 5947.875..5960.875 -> 1.13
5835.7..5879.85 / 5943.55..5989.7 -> 1.02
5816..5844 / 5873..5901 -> 0.89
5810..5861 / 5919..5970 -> 1.01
